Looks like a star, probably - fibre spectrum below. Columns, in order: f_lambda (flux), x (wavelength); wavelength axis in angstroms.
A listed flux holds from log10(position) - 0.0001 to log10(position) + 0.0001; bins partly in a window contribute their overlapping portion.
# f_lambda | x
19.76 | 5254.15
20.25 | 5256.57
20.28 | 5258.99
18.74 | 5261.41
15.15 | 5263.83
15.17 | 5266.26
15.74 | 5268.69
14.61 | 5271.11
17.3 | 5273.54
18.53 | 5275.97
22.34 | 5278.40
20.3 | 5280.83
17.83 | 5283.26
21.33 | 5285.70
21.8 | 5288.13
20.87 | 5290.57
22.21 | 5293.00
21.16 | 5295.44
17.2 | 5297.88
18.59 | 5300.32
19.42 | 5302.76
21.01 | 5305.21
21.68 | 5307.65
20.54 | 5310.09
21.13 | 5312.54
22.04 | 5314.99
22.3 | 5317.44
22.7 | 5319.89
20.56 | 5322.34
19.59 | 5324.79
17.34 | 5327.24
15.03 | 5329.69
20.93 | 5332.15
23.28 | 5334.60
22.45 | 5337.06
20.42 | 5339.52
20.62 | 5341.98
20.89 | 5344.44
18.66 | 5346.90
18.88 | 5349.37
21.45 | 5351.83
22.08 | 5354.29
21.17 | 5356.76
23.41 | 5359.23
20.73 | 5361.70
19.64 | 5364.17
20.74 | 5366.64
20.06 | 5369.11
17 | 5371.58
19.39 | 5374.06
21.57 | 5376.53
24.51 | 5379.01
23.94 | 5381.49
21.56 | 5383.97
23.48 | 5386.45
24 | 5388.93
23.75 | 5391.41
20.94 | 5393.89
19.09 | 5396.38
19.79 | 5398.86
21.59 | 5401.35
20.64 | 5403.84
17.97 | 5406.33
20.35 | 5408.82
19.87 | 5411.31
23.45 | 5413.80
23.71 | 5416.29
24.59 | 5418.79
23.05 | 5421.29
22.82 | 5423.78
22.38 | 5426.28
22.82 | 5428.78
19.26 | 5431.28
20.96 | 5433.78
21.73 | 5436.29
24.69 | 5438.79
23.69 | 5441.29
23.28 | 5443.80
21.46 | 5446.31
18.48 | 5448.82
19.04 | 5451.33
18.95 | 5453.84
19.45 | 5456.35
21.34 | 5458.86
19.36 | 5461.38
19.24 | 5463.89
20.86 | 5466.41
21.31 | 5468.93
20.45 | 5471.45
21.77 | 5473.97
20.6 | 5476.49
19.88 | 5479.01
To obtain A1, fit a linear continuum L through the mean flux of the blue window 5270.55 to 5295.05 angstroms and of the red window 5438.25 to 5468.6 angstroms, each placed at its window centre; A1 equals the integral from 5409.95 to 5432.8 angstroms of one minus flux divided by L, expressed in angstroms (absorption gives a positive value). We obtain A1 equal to -2.0 angstroms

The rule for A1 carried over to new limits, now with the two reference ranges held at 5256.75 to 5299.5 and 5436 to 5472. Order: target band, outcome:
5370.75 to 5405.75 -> -2.4 angstroms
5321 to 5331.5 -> 0.6 angstroms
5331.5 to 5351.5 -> -1.2 angstroms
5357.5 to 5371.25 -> -0.6 angstroms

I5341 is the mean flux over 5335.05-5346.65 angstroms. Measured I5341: 21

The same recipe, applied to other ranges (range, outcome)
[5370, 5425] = 21.7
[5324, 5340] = 19.8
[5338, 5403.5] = 21.1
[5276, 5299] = 20.5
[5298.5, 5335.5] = 20.3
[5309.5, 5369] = 20.7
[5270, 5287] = 18.9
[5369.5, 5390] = 21.8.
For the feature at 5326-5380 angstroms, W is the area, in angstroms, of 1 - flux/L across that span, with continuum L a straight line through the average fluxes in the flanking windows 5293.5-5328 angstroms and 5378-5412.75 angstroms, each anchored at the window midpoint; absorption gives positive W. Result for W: 1.4 angstroms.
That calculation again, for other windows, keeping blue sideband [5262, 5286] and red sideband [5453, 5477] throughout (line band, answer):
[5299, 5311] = -1.4 angstroms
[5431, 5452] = -1.6 angstroms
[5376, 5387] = -2.2 angstroms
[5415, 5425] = -1.9 angstroms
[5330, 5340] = -1.4 angstroms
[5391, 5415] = -1.4 angstroms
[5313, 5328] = -2.1 angstroms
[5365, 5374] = -0.1 angstroms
